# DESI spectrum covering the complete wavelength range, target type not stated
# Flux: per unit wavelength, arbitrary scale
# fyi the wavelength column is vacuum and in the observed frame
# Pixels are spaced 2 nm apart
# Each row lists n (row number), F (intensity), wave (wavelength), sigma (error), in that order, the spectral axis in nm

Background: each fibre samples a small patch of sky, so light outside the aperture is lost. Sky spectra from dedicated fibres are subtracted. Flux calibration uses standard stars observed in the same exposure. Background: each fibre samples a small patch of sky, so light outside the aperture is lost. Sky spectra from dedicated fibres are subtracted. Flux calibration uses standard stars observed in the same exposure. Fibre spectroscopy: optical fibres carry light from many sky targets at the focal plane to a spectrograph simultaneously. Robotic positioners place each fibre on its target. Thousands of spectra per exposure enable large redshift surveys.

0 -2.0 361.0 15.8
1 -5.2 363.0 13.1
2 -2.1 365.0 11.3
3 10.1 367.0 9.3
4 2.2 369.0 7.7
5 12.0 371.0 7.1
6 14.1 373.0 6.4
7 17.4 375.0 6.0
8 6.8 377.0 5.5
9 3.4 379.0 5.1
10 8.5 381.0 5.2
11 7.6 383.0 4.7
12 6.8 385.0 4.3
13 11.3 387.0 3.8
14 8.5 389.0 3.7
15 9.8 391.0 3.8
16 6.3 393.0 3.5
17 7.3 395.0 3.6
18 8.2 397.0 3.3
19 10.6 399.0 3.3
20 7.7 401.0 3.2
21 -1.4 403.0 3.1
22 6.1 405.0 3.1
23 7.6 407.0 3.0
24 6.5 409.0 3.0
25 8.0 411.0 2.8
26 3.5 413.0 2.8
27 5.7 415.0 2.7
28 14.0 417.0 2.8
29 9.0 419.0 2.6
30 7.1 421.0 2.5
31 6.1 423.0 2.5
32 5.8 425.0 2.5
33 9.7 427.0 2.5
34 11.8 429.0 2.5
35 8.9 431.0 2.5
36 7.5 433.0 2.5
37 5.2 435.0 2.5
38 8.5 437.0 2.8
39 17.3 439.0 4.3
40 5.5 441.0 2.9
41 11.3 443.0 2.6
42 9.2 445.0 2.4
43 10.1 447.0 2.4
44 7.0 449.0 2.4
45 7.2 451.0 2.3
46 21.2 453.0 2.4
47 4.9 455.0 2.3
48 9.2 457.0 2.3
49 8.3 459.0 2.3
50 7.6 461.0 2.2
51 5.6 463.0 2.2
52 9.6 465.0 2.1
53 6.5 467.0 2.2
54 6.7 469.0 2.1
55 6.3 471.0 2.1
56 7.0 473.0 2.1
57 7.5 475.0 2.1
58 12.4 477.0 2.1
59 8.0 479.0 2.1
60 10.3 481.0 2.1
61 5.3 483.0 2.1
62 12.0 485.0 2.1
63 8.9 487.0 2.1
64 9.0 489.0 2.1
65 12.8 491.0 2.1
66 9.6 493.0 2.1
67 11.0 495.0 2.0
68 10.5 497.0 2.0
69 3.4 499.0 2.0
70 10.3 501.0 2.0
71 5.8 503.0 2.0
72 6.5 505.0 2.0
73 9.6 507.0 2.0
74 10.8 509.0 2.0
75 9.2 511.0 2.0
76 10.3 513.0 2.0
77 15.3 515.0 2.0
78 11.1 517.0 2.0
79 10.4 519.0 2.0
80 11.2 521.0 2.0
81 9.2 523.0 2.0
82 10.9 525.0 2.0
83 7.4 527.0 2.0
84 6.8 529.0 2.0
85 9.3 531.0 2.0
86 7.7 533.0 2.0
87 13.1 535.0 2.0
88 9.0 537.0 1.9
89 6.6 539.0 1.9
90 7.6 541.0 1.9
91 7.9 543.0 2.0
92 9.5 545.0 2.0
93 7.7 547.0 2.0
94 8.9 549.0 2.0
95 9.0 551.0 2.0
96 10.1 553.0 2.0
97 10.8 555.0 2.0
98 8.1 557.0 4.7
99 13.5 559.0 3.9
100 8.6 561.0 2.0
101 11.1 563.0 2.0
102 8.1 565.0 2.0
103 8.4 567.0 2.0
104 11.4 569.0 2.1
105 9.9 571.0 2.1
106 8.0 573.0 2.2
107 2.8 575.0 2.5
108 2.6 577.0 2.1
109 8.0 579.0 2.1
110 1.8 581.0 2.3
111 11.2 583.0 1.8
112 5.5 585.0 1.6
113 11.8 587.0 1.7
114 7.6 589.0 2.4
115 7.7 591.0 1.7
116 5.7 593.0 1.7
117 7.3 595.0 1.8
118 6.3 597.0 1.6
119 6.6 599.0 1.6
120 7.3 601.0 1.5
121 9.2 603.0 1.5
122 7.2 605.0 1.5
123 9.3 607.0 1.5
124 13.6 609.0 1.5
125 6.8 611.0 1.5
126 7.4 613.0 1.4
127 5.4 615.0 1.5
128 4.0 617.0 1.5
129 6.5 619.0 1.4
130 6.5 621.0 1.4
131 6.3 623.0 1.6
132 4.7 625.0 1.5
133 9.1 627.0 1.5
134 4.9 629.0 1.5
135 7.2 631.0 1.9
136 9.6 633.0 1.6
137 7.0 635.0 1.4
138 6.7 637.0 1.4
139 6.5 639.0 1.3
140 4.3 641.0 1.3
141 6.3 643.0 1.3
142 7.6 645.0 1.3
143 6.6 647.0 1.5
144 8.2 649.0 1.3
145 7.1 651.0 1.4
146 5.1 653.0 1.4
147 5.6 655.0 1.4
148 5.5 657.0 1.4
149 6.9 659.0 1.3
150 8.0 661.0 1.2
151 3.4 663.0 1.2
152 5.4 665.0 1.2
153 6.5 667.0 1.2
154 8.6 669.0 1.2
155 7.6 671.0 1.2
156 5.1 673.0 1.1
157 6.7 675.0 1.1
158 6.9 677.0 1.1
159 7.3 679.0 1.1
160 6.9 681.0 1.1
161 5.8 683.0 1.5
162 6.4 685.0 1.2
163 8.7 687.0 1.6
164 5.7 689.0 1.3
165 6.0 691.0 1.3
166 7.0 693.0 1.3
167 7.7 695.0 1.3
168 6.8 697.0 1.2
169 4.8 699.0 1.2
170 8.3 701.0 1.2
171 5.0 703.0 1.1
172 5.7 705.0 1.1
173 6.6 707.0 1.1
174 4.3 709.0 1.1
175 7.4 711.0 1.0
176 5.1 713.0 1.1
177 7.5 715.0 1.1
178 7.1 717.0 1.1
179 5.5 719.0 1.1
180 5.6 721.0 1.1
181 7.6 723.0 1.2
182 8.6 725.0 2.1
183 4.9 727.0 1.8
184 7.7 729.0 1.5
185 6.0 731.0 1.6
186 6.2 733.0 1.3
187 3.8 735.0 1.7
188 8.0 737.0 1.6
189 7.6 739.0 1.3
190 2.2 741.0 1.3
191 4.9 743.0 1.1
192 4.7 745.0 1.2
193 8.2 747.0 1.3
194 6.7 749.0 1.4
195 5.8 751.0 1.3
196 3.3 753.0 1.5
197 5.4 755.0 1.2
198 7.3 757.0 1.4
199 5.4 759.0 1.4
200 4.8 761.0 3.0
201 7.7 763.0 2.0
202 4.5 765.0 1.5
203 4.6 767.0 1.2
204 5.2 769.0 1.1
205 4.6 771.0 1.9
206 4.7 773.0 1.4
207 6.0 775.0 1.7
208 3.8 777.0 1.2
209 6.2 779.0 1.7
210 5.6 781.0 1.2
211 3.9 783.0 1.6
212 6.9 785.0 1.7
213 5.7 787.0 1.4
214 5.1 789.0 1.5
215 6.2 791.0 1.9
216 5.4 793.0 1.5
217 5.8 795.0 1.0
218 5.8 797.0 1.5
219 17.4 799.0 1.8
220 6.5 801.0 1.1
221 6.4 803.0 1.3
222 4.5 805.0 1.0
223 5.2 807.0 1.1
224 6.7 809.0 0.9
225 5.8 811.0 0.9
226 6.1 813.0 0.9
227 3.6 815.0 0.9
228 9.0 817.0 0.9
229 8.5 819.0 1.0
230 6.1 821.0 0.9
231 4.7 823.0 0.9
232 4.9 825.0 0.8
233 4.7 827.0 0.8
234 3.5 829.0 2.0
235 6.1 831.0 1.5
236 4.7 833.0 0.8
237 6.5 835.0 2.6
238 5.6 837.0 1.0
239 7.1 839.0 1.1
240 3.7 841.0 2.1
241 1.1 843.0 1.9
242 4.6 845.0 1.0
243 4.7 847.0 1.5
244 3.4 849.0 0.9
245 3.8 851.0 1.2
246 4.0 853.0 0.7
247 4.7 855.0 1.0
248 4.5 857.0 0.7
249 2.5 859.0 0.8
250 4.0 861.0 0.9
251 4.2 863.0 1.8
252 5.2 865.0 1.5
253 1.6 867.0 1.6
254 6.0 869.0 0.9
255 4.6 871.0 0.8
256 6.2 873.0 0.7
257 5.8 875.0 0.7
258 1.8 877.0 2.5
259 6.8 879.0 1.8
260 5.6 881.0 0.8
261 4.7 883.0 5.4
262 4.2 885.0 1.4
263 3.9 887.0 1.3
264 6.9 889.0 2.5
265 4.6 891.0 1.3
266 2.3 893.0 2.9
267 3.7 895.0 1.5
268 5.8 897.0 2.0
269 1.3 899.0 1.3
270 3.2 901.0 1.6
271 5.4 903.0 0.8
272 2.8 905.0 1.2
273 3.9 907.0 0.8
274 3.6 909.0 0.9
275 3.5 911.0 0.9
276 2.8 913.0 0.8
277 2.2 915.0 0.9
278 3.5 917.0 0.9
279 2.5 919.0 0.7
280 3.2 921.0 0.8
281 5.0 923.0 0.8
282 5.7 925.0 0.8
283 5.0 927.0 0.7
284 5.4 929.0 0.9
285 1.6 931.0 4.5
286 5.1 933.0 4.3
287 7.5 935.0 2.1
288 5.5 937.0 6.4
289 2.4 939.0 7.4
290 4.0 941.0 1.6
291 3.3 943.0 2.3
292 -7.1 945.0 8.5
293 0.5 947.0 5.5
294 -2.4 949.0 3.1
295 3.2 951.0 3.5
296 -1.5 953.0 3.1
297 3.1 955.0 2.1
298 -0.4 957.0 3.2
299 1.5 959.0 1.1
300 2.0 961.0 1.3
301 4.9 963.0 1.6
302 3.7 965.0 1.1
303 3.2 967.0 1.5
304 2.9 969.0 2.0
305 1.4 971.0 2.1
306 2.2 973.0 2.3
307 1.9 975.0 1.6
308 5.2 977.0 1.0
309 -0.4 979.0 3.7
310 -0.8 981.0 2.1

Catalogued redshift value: 0.217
